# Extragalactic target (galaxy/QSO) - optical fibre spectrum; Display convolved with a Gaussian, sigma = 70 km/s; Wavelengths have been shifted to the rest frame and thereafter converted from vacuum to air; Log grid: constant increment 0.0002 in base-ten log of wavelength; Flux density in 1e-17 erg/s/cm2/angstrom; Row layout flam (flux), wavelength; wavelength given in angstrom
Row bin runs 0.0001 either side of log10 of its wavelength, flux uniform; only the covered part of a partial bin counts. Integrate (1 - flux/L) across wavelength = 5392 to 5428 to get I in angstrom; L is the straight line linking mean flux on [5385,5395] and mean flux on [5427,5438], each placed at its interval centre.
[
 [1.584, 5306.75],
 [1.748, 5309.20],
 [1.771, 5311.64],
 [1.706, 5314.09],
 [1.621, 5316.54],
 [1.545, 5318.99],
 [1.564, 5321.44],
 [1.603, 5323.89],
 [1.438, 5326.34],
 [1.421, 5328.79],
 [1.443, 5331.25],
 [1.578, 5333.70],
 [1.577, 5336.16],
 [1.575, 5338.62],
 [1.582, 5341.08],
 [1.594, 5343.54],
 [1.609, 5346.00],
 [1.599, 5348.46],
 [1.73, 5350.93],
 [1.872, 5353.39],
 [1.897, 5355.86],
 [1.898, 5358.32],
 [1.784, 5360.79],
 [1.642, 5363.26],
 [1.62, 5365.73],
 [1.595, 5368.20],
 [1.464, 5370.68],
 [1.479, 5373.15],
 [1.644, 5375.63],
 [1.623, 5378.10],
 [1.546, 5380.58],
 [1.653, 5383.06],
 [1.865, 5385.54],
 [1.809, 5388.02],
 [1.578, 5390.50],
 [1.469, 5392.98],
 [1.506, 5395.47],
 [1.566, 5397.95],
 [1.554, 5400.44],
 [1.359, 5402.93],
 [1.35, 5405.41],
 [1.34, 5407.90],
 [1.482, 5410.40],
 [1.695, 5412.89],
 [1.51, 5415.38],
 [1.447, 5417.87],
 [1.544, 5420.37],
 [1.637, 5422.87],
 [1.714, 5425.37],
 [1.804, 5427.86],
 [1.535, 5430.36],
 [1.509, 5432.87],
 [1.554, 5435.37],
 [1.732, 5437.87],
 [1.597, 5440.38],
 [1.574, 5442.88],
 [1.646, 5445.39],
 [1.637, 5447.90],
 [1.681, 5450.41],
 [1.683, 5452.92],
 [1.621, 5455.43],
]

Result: 2.4 angstrom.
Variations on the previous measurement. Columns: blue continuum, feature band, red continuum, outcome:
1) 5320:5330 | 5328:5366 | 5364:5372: -2.90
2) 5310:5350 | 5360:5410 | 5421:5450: 1.15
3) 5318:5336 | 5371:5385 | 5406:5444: -0.43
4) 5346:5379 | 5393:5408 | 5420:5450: 1.78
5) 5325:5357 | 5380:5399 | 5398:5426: -1.06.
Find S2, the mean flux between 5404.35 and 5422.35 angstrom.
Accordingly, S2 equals 1.49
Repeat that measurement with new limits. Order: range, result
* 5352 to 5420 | 1.6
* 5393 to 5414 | 1.48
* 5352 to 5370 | 1.75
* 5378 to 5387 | 1.68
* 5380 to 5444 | 1.57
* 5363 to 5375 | 1.56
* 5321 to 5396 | 1.62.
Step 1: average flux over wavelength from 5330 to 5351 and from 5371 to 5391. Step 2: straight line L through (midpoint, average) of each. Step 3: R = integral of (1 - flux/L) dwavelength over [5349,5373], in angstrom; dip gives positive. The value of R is -1.44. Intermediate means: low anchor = 1.58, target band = 1.71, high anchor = 1.64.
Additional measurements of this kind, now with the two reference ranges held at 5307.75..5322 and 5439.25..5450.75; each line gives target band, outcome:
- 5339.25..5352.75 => 0.17 angstrom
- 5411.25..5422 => 0.54 angstrom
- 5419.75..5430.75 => -0.22 angstrom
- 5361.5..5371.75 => 0.33 angstrom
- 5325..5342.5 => 1.46 angstrom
